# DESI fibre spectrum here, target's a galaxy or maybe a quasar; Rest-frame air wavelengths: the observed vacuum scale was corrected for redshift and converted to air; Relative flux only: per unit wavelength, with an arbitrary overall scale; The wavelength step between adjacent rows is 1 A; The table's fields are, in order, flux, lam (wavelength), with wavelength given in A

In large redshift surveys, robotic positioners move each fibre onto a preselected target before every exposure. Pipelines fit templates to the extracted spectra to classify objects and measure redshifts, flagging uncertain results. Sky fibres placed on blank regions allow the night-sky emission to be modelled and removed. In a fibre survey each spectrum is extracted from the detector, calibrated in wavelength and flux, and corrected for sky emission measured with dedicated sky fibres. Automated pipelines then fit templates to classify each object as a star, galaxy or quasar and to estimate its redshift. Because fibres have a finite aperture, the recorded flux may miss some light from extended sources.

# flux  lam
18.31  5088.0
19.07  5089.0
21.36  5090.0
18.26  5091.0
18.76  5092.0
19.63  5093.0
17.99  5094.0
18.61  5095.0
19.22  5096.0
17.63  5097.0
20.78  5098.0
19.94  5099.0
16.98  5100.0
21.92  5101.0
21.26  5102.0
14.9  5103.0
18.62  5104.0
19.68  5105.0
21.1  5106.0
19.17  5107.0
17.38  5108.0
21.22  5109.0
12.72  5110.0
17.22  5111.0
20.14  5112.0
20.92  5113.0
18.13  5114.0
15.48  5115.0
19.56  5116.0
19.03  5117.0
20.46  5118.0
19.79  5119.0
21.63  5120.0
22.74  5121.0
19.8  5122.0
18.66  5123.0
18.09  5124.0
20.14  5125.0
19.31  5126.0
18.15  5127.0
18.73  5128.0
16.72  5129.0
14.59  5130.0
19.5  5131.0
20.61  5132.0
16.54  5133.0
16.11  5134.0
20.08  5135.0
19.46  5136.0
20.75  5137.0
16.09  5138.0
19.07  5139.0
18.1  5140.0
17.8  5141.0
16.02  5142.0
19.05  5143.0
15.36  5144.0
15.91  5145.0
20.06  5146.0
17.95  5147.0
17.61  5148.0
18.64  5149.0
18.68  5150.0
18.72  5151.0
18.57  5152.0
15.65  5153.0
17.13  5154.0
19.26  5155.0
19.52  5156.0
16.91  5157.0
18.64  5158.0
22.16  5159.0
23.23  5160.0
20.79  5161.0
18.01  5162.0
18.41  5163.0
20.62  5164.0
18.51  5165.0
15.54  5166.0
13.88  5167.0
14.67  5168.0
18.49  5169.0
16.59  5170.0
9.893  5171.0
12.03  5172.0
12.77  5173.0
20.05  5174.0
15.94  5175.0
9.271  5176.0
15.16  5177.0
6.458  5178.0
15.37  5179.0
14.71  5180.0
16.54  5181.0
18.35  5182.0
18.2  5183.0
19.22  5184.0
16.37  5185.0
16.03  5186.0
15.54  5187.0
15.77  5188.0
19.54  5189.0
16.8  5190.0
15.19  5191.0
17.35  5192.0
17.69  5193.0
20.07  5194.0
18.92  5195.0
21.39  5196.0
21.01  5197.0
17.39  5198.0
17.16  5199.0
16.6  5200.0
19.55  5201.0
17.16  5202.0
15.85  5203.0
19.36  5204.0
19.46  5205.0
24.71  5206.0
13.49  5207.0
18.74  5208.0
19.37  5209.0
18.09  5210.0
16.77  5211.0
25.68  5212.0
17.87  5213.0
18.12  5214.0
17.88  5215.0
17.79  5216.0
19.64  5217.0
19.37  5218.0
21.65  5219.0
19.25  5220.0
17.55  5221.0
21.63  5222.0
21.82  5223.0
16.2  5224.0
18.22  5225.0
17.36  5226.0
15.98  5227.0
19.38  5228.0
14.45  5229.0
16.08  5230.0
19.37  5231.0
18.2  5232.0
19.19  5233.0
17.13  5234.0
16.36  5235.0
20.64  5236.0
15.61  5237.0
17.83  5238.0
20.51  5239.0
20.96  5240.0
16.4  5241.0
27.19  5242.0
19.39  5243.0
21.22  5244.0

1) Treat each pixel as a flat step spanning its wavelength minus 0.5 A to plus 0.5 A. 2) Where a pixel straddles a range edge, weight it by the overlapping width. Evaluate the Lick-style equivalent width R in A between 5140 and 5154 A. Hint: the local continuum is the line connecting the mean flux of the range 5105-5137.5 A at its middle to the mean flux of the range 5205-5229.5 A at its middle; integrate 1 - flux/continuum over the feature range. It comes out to 0.9 A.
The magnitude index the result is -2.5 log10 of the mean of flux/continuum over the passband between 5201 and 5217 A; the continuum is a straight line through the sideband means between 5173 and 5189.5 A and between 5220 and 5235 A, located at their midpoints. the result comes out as -0.10 mag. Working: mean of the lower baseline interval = 15.7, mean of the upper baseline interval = 18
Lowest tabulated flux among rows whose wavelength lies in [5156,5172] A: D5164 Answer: 9.893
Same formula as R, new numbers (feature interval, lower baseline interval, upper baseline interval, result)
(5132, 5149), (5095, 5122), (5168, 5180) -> -1.4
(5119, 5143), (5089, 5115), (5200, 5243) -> 0.2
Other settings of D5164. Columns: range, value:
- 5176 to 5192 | 6.458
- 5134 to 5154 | 15.36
